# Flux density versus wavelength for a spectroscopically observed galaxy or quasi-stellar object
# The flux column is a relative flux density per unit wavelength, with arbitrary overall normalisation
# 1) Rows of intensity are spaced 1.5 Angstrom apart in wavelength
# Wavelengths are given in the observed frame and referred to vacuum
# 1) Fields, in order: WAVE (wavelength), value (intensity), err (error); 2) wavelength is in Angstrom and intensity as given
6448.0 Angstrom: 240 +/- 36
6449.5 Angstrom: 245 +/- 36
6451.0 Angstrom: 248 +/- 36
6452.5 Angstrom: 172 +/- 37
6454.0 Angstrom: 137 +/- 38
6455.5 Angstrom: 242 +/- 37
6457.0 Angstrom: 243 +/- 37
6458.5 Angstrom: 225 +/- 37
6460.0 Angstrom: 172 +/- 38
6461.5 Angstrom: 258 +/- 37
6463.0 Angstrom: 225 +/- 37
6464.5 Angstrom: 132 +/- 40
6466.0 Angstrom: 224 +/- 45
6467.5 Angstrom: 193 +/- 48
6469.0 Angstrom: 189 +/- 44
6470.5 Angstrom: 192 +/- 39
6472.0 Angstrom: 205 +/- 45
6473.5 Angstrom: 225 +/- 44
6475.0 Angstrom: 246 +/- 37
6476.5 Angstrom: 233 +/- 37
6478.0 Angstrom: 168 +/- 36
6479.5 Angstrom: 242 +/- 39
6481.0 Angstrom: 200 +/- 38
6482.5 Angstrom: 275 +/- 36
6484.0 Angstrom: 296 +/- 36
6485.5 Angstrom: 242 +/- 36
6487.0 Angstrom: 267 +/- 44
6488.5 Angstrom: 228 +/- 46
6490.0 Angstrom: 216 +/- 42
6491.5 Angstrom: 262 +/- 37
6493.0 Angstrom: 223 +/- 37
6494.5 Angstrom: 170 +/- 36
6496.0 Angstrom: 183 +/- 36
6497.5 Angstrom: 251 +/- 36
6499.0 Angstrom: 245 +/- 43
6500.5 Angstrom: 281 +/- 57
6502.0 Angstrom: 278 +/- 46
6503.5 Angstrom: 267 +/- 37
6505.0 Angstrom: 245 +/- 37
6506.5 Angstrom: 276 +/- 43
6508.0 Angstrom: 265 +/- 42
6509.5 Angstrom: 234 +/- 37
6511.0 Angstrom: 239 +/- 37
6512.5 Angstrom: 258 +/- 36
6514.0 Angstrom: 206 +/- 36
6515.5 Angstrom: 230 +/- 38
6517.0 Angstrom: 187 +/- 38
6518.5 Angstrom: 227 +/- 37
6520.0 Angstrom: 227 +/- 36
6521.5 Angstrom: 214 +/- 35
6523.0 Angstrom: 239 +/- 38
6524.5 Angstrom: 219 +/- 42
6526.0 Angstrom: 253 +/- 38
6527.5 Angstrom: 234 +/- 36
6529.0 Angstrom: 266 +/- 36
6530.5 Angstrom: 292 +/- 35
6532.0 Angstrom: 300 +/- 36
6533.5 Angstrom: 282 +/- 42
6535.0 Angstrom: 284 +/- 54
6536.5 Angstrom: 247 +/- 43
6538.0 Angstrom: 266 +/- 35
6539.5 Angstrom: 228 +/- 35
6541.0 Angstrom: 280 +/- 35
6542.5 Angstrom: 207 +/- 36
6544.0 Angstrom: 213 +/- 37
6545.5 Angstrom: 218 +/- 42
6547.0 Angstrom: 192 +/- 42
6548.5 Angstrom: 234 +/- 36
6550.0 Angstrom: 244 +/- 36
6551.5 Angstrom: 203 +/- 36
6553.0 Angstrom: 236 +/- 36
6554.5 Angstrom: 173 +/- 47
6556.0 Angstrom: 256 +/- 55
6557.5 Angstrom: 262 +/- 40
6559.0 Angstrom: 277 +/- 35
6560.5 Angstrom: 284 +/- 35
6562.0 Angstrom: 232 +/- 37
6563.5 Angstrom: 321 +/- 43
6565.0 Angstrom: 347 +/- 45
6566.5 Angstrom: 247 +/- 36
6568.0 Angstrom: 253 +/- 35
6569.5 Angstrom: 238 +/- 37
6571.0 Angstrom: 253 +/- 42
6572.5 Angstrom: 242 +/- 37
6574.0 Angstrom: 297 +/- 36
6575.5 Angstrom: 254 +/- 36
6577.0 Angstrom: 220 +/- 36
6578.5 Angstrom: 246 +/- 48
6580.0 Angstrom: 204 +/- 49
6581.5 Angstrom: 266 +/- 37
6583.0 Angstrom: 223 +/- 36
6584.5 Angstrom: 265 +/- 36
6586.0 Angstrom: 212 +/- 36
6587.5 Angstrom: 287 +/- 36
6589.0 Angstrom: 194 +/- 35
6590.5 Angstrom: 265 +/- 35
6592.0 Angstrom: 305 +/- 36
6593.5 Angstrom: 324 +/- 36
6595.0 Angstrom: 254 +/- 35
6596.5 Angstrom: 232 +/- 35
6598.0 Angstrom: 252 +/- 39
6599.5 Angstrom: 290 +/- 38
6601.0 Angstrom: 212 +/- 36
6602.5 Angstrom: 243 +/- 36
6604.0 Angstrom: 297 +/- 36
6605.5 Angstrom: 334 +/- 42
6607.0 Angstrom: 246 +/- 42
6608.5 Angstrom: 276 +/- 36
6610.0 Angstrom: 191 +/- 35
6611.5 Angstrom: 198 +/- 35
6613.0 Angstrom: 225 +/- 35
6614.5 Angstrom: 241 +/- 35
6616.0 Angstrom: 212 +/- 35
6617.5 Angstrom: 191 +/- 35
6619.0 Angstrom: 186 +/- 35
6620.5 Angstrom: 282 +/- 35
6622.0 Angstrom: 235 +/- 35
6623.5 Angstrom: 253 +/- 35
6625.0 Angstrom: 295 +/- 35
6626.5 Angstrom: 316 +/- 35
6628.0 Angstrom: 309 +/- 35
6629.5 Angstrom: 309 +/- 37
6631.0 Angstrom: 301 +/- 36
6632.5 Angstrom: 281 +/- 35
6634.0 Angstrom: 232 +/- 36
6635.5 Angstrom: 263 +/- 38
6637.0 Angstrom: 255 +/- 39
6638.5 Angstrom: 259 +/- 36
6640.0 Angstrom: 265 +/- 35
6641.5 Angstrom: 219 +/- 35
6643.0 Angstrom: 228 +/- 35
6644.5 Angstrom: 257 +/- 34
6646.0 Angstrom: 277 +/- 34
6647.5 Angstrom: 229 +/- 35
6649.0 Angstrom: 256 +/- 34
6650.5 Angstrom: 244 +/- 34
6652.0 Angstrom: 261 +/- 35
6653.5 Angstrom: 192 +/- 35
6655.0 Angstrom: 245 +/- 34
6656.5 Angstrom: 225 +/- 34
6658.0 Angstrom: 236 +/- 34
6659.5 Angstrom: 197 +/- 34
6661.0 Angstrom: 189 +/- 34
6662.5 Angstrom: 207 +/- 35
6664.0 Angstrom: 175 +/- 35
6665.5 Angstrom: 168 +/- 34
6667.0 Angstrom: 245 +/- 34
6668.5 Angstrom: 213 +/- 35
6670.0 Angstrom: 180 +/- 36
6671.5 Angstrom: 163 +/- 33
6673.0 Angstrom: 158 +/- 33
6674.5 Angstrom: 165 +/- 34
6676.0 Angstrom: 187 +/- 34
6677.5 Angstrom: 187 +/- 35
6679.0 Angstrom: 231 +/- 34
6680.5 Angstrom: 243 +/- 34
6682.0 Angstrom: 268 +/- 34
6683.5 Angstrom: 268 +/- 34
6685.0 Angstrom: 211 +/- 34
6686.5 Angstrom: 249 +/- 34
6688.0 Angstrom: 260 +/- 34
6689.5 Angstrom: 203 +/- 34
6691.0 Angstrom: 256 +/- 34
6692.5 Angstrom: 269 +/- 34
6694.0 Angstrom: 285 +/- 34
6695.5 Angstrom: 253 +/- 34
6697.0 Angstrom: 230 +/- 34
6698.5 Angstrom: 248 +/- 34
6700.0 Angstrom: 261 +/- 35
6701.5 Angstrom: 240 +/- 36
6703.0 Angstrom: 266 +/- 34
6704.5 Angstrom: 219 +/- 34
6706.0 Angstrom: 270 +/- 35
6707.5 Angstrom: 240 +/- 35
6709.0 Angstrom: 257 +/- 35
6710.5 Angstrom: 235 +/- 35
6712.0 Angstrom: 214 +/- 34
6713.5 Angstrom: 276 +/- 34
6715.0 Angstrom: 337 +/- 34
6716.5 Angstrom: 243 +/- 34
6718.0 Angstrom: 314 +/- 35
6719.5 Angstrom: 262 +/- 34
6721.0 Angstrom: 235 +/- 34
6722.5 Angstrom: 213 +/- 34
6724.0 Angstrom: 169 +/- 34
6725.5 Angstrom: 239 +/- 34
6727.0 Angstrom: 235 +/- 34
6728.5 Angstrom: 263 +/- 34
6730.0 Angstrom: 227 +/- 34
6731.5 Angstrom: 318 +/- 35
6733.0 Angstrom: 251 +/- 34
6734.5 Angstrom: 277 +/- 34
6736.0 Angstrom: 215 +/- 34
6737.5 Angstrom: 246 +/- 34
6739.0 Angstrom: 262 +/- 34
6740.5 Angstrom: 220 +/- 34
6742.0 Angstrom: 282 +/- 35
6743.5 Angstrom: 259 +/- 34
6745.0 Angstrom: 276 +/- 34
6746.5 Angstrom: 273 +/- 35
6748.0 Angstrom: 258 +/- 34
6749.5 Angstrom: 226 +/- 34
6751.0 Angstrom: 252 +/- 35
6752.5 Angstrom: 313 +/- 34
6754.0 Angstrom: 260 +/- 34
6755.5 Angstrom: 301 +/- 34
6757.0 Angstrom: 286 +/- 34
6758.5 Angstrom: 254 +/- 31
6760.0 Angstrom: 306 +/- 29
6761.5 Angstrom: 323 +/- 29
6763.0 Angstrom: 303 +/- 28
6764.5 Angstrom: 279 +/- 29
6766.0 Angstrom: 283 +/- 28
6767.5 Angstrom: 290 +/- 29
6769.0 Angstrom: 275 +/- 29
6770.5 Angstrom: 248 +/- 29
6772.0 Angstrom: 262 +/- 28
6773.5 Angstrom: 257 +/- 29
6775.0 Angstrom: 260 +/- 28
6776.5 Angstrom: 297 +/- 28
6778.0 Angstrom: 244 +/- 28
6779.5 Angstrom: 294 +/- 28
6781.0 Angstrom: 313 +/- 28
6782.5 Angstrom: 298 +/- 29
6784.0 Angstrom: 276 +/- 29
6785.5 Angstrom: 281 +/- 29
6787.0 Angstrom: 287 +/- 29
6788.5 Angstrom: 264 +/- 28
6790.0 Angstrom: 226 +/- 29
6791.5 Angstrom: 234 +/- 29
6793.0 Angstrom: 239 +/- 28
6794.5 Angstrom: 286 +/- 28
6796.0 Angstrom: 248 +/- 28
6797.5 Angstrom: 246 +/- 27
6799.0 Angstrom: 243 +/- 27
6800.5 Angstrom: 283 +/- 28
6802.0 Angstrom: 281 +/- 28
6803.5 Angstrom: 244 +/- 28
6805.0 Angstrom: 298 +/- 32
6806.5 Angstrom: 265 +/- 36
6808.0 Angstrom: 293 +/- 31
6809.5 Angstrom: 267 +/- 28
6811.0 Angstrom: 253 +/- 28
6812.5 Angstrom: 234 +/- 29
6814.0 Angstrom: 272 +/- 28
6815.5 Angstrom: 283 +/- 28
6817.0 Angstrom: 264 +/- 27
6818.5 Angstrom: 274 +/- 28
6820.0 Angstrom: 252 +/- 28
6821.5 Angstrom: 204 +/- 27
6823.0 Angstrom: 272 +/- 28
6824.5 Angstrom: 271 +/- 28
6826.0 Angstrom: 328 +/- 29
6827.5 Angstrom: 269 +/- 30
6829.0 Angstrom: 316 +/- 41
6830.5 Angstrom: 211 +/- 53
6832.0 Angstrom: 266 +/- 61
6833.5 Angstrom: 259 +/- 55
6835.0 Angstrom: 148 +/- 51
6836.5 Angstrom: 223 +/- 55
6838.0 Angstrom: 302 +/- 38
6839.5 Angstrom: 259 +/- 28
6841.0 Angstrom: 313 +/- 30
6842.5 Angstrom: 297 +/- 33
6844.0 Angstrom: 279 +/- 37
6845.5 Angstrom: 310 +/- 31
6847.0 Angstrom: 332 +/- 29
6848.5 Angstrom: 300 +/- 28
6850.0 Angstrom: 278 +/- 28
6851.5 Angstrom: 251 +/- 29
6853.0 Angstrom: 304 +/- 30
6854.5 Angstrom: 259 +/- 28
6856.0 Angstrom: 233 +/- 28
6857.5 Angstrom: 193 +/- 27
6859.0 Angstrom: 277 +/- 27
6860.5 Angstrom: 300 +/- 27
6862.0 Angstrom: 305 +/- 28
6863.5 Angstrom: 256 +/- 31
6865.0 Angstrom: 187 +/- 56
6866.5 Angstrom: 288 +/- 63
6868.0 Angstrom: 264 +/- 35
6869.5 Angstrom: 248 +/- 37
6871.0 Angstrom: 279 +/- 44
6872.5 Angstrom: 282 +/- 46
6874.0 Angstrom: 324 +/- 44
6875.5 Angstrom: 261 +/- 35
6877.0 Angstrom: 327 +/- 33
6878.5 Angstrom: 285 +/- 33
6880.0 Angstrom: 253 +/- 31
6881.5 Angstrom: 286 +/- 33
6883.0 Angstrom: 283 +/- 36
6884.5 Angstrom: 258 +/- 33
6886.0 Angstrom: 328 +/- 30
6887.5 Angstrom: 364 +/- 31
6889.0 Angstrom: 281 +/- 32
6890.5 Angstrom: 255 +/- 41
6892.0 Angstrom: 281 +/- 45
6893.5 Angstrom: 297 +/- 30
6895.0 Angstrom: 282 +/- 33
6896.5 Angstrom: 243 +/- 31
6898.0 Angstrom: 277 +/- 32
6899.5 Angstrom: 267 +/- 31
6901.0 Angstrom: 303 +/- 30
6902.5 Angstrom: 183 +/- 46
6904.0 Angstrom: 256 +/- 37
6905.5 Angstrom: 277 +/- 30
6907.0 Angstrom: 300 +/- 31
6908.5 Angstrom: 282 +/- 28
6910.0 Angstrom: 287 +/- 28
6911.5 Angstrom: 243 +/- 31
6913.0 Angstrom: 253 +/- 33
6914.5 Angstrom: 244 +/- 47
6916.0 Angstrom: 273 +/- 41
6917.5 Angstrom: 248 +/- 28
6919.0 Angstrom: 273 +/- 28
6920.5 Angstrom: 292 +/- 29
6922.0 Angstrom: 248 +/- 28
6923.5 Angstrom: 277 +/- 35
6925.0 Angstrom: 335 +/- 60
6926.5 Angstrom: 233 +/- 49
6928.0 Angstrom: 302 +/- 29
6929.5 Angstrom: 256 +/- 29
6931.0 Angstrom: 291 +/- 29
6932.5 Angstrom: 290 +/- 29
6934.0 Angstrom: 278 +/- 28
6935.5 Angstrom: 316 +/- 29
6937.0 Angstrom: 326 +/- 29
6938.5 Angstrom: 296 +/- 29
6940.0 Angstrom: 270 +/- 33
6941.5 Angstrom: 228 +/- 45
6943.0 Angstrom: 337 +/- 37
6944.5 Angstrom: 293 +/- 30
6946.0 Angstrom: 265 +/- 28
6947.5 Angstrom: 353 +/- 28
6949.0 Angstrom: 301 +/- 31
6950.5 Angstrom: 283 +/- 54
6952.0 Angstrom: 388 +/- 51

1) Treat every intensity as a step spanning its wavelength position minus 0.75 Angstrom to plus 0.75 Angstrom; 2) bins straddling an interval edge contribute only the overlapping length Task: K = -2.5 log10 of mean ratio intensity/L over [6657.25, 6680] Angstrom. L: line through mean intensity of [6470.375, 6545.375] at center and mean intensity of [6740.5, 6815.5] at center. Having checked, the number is 0.31 mag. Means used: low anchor 240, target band 194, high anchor 271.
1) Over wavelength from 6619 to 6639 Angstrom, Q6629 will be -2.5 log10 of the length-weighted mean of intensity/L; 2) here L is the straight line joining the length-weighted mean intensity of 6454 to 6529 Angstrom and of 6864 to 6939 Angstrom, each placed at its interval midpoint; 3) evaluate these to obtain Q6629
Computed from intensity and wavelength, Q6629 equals -0.12 mag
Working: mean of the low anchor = 229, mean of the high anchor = 277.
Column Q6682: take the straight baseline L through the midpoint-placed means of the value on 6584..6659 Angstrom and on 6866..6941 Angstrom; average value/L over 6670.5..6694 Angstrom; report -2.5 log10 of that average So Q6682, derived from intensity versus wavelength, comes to 0.16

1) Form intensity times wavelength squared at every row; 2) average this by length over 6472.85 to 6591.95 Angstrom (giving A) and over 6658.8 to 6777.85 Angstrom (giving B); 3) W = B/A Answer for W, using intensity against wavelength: 1.07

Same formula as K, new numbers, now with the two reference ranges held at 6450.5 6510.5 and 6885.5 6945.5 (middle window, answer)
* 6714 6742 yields 0.017 mag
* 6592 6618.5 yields -0.033 mag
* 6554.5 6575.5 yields -0.125 mag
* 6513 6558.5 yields -0.019 mag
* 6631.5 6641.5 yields -0.051 mag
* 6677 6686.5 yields 0.062 mag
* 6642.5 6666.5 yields 0.107 mag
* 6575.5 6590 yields 0.011 mag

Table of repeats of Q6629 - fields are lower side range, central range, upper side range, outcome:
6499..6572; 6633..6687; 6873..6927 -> 0.15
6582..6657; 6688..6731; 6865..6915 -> 0.05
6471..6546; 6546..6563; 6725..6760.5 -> 0.04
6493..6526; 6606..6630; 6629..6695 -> -0.07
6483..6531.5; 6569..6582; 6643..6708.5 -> -0.05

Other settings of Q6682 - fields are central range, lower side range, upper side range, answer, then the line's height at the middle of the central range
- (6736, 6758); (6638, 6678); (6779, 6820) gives -0.06 mag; 249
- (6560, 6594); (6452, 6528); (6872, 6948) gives -0.09 mag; 238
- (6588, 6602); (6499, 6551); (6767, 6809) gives -0.03 mag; 251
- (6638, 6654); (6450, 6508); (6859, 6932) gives 0.00 mag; 246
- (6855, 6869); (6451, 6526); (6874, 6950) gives 0.08 mag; 275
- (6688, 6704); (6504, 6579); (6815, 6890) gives 0.04 mag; 260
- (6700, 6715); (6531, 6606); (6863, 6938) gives 0.05 mag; 263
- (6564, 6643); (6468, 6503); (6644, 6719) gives -0.10 mag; 233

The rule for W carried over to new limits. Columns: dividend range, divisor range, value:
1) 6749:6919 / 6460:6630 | 1.21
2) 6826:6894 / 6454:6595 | 1.27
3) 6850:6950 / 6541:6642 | 1.21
